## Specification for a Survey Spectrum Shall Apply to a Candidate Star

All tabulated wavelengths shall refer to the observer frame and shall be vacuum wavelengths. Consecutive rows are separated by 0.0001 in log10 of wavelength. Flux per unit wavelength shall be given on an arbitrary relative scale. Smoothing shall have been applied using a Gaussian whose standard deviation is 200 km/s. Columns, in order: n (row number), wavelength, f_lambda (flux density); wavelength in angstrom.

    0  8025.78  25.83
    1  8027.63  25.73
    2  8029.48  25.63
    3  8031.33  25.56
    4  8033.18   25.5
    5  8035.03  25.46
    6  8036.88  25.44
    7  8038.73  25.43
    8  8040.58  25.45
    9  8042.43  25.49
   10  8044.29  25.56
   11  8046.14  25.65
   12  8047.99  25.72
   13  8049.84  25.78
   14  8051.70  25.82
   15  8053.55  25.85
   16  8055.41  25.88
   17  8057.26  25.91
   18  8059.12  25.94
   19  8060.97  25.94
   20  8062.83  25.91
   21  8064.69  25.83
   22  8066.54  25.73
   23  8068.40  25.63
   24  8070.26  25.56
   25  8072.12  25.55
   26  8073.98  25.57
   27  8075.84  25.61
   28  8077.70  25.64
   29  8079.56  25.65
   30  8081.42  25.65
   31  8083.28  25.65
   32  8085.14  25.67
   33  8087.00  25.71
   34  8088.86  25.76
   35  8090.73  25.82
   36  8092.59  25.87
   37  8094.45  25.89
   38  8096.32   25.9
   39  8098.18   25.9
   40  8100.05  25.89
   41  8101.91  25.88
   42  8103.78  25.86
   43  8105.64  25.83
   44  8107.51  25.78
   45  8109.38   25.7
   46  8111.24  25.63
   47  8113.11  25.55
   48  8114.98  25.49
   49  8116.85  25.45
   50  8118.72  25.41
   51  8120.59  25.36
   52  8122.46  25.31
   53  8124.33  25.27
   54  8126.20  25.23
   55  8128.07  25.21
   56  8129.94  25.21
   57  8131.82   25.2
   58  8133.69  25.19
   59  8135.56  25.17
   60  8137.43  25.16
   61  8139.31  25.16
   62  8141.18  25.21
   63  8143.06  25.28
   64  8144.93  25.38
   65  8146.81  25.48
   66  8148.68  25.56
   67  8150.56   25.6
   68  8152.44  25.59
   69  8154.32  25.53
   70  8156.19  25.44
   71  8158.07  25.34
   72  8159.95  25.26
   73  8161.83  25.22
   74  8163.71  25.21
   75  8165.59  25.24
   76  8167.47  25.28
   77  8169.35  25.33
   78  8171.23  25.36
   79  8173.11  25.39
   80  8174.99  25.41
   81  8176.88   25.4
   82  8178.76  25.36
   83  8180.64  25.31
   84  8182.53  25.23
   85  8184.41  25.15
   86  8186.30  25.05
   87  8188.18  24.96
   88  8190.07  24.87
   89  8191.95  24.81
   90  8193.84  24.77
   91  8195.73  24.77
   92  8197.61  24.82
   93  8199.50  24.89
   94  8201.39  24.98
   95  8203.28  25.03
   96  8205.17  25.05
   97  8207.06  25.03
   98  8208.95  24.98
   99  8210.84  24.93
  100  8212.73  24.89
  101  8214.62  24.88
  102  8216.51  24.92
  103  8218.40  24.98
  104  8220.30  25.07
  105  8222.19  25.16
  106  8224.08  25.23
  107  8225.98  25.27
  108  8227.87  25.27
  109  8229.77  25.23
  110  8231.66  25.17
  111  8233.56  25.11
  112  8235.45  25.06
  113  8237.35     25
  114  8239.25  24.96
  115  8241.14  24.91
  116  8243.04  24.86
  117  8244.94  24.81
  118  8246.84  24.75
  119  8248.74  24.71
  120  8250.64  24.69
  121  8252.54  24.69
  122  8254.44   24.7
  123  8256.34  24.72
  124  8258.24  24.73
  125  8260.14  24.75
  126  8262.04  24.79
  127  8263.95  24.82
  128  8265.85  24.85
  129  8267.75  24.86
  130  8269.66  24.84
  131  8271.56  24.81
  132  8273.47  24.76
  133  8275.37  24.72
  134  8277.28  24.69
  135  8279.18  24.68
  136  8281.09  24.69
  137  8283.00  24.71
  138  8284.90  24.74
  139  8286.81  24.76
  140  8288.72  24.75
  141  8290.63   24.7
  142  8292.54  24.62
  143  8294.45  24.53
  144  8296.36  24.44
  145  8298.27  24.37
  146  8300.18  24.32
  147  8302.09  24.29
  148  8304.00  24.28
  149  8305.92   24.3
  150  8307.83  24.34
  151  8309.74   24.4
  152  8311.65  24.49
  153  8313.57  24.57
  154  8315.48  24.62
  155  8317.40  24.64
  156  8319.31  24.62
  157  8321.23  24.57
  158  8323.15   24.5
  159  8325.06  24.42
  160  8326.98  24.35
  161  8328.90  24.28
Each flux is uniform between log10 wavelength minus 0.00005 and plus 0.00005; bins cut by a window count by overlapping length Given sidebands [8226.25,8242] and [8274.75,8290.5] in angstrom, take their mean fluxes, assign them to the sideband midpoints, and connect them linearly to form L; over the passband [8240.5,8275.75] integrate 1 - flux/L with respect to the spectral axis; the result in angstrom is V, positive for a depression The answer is 0.2 angstrom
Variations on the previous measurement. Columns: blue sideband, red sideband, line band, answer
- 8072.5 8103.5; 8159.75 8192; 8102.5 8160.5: 0.2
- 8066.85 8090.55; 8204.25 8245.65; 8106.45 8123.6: 0.0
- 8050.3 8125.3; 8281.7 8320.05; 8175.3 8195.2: 0.1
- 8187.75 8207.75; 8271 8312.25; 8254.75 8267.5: -0.1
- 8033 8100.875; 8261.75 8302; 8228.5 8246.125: -0.1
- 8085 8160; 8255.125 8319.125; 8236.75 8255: 0.0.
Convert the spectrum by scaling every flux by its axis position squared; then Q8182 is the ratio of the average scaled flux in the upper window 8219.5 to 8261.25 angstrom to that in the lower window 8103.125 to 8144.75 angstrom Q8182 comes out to 1.0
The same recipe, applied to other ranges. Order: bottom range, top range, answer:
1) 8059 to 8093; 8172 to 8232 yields 1.01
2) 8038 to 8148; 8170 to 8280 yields 1.01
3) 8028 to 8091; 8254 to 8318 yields 1.01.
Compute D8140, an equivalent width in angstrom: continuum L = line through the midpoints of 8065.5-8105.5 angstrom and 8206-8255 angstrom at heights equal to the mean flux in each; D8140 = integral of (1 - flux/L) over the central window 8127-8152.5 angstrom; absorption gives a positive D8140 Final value 0.15 angstrom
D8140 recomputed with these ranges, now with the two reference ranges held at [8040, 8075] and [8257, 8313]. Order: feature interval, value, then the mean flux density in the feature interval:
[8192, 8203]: 0.1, 24.8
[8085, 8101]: -0.2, 25.8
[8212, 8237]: -0.2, 25.1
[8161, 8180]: -0.1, 25.3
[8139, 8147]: 0.0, 25.3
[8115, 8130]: 0.1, 25.3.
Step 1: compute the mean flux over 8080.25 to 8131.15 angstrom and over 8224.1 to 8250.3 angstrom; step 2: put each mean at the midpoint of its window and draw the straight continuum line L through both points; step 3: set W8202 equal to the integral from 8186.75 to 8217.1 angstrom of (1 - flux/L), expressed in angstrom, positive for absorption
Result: 0.3 angstrom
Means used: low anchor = 25.6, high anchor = 25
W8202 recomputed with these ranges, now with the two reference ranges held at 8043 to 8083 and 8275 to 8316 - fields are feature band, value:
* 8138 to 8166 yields -0.10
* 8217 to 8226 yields -0.07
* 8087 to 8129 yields -0.23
